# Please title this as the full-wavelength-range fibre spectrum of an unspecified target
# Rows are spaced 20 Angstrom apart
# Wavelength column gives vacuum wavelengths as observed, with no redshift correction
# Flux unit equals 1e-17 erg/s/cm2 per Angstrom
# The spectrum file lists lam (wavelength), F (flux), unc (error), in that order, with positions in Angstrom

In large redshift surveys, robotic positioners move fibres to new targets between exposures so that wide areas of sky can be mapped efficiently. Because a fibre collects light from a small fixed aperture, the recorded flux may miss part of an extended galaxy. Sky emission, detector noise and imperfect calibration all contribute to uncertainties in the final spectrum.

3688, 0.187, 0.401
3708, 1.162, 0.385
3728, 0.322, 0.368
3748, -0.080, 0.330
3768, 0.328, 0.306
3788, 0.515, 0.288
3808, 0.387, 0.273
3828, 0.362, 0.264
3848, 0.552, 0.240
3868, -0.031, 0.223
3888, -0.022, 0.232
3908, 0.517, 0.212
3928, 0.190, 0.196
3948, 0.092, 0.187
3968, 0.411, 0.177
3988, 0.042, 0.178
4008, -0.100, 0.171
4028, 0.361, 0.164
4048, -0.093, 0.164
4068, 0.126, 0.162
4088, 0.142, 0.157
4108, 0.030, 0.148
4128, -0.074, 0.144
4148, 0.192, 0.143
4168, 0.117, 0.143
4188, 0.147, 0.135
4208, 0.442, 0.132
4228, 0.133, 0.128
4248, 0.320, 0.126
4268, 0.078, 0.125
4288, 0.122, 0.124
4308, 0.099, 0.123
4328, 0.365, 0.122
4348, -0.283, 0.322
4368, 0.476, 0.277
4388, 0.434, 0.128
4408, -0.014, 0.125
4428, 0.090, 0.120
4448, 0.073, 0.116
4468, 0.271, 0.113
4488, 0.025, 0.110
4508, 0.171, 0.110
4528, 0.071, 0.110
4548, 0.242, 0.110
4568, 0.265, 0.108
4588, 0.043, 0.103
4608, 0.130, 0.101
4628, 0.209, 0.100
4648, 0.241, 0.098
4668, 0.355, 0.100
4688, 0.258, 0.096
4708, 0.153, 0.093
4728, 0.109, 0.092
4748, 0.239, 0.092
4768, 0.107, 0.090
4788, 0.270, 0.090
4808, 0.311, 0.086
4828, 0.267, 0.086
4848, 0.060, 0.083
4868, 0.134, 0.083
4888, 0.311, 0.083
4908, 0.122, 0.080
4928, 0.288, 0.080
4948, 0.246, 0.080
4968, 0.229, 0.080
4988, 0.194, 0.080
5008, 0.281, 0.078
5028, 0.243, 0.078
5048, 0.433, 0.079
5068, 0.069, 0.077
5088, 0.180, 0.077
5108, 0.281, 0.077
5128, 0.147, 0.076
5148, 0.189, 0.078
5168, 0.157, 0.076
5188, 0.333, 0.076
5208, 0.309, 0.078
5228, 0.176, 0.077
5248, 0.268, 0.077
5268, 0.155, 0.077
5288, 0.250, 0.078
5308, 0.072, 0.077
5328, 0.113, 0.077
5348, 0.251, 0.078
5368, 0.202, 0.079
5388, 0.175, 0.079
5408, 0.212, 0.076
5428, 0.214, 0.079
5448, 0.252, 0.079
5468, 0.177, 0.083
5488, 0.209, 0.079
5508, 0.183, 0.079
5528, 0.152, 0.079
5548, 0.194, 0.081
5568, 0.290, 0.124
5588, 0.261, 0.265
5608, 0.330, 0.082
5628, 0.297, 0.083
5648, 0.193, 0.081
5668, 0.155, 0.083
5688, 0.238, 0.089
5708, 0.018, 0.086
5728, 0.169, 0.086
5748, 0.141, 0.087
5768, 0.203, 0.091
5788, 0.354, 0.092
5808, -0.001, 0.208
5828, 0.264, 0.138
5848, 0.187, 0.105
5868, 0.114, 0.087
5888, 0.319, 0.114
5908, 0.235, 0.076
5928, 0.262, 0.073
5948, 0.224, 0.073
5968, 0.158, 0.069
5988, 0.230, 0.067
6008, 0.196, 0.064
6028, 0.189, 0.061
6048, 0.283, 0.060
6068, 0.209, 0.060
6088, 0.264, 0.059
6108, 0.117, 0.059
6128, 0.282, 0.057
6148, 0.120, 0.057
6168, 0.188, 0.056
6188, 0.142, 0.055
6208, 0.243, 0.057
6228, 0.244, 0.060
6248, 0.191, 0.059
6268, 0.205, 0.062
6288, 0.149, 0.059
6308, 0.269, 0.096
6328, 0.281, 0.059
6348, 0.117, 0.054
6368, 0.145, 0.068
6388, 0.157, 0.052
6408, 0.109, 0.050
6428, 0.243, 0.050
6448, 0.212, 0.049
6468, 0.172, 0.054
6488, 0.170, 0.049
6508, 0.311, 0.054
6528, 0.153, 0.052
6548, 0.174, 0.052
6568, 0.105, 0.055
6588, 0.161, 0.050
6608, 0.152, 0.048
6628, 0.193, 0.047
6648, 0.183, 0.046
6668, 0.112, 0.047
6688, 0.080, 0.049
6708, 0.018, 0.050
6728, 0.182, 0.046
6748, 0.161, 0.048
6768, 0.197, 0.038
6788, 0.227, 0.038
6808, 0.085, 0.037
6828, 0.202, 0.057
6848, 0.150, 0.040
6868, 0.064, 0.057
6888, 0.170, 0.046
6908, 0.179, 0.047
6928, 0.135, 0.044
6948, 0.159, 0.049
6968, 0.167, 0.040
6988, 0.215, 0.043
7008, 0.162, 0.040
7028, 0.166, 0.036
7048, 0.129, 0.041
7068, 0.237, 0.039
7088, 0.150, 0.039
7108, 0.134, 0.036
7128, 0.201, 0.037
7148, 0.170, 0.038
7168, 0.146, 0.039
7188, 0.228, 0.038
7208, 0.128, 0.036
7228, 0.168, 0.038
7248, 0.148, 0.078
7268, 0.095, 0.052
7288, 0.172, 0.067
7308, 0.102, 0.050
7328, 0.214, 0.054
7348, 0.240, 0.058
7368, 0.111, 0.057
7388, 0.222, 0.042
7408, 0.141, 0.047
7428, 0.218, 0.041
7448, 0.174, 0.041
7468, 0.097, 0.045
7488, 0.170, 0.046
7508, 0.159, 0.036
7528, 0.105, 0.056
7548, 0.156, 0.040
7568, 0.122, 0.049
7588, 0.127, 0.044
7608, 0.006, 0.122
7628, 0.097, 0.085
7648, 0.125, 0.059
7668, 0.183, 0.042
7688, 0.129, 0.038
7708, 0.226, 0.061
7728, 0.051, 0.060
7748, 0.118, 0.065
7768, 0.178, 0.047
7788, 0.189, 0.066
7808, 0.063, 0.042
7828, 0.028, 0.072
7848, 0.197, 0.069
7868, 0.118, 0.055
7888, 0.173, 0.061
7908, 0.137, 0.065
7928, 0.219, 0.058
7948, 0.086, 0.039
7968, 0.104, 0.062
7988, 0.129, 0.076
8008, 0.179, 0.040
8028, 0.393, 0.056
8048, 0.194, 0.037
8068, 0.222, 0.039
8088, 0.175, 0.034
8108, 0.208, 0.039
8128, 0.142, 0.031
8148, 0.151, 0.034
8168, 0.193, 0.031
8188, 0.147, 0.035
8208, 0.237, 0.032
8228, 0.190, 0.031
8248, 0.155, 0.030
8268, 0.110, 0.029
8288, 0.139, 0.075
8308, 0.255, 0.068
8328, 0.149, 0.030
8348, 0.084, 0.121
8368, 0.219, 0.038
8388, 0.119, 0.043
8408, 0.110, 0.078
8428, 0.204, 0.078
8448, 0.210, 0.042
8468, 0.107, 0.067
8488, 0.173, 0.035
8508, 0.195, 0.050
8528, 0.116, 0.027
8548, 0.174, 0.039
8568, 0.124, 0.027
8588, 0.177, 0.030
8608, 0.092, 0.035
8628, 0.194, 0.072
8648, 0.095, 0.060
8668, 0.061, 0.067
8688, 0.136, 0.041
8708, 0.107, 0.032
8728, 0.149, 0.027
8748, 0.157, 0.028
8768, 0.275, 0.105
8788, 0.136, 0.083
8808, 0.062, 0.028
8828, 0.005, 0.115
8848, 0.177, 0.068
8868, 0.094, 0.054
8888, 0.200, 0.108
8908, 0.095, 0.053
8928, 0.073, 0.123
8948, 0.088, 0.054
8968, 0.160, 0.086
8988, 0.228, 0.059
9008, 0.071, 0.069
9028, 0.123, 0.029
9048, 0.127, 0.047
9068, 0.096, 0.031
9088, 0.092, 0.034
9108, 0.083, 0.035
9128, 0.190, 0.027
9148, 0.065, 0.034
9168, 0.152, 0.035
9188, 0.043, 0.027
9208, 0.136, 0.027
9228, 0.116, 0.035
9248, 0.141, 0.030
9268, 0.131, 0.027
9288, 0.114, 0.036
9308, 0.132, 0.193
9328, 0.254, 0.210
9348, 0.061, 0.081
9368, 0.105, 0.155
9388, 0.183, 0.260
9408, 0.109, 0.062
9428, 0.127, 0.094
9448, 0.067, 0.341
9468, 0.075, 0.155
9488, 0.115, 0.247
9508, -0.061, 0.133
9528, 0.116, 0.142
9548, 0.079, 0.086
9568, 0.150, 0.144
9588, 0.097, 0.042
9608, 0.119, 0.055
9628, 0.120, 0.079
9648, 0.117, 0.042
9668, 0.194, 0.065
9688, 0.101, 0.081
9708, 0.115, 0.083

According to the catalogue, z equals 0.22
